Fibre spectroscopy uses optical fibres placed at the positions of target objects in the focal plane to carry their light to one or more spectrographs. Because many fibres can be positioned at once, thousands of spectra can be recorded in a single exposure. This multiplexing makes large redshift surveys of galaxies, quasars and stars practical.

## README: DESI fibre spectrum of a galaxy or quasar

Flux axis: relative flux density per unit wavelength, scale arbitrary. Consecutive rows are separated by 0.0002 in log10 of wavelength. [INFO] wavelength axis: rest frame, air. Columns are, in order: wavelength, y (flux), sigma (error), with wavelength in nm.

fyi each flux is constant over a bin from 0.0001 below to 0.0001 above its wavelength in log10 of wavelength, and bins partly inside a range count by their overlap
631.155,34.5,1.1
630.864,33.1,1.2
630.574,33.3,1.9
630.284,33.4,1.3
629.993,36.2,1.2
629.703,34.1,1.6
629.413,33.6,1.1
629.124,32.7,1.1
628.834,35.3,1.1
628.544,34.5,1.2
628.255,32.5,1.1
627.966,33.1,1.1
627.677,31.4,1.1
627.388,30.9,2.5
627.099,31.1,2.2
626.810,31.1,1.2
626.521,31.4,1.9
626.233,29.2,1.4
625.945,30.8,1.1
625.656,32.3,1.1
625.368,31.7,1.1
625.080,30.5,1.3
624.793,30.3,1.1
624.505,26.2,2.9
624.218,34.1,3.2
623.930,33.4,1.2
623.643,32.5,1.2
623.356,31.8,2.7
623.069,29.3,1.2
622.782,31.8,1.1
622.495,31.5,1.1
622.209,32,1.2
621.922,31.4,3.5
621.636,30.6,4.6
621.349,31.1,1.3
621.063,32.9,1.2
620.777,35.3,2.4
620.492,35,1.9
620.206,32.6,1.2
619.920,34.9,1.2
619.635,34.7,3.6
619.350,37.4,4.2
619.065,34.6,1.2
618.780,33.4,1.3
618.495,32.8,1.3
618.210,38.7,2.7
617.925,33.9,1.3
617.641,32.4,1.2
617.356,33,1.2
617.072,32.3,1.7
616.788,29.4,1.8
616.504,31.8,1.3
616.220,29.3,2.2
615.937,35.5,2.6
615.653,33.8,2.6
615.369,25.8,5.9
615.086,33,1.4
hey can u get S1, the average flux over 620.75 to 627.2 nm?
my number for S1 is 31.3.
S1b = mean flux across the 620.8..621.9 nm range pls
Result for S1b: 31.9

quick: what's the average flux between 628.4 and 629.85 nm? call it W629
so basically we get 34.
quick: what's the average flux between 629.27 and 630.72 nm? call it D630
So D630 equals 34.1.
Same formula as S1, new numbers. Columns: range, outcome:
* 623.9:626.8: 30.9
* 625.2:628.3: 31.4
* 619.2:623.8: 32.8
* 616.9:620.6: 34.2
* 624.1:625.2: 30.2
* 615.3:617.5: 31.5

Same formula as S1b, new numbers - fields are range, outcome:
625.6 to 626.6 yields 30.8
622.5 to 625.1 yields 31.2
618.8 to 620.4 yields 34.7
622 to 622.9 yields 31.7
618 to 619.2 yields 34.8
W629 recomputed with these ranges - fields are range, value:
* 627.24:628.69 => 32.5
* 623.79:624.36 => 33.7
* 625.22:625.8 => 32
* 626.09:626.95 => 30.6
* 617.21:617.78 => 32.7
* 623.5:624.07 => 33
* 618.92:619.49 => 36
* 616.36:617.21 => 31.2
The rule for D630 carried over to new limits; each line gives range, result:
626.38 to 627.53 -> 31.1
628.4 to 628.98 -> 34.8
